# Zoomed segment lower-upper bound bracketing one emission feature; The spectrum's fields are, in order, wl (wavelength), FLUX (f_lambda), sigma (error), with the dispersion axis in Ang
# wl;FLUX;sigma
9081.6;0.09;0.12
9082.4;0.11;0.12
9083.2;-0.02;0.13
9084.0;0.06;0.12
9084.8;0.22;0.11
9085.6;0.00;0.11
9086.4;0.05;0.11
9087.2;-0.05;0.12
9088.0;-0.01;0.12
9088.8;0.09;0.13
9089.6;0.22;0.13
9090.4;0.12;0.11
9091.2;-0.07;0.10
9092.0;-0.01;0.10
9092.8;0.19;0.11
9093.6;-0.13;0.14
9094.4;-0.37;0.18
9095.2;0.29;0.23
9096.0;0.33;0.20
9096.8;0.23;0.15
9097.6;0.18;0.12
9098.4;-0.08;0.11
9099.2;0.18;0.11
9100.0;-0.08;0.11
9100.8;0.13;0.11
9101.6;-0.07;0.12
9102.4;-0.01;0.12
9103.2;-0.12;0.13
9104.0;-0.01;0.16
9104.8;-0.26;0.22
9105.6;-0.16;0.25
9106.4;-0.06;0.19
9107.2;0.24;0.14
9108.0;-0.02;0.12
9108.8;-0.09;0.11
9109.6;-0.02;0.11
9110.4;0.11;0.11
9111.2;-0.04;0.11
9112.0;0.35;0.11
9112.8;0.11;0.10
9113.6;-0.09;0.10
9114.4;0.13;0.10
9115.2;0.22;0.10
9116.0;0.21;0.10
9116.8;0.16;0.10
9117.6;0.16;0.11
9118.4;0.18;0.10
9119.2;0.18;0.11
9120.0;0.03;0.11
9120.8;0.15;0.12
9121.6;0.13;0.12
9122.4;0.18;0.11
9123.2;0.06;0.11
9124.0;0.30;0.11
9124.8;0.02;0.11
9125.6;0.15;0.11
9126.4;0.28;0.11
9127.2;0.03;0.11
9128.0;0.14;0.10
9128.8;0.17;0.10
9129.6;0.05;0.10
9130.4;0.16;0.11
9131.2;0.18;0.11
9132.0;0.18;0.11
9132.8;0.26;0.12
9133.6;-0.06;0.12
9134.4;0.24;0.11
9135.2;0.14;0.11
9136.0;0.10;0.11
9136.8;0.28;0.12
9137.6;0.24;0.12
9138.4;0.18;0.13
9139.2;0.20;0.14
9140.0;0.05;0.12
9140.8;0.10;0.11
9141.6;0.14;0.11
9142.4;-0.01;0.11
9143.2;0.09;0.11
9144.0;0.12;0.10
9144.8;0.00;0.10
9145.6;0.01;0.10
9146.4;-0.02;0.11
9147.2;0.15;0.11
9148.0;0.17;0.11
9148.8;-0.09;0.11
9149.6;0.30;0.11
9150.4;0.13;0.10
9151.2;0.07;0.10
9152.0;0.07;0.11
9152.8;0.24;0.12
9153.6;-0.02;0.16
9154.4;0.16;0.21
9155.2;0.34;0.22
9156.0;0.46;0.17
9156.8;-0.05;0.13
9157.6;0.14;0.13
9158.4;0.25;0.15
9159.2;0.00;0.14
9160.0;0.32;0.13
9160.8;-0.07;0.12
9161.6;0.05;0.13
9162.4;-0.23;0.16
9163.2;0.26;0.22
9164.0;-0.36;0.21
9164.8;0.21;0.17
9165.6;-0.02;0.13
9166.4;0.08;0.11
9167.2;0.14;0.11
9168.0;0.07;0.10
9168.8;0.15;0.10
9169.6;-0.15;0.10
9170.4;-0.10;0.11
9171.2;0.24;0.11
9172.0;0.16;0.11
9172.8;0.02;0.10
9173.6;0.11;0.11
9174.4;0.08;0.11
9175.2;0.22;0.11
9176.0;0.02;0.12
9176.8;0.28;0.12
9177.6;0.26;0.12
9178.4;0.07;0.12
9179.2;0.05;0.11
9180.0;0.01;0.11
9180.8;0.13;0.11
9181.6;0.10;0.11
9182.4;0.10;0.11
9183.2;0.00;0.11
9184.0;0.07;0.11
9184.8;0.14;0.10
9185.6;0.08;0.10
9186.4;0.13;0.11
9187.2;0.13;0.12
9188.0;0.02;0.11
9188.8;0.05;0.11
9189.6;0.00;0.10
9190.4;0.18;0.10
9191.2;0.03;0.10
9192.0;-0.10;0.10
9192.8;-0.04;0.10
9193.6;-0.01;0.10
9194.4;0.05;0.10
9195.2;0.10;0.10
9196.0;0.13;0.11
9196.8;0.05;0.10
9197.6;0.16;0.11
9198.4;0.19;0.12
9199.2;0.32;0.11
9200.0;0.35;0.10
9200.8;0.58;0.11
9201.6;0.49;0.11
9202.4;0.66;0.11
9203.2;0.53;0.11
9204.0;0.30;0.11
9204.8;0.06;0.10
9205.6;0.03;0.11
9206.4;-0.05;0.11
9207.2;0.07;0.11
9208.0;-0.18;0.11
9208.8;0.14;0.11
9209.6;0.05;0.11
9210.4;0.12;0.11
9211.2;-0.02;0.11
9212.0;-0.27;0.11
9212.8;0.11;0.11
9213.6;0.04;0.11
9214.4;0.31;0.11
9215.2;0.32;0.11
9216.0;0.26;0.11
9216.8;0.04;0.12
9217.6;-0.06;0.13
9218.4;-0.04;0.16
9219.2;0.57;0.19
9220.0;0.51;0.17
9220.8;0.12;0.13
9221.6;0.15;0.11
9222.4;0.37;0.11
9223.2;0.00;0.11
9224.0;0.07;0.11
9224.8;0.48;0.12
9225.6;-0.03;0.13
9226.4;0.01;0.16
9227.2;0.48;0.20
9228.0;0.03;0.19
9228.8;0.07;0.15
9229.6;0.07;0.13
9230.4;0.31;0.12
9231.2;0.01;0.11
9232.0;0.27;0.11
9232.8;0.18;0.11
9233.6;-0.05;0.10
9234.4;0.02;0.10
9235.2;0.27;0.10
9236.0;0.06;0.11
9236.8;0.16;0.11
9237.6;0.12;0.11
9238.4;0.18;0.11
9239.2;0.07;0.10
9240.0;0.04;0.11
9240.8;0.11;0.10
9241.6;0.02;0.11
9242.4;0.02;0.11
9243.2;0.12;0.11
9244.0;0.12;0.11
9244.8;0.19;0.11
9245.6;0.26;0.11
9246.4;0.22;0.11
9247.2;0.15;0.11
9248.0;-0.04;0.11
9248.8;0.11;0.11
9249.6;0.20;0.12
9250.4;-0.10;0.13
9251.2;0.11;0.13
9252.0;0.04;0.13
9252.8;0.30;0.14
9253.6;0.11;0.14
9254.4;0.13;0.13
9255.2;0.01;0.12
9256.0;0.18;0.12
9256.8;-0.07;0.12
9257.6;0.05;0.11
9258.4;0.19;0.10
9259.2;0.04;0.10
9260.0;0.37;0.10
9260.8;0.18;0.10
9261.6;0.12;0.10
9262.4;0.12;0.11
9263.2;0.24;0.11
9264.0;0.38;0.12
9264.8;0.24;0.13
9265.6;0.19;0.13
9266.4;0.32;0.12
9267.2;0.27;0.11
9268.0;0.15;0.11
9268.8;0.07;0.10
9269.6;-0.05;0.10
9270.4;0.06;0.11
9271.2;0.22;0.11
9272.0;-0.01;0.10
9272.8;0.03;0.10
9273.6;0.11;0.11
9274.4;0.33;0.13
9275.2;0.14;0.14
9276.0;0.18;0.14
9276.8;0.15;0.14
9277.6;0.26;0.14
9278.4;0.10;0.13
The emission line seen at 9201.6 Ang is H-beta 4861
